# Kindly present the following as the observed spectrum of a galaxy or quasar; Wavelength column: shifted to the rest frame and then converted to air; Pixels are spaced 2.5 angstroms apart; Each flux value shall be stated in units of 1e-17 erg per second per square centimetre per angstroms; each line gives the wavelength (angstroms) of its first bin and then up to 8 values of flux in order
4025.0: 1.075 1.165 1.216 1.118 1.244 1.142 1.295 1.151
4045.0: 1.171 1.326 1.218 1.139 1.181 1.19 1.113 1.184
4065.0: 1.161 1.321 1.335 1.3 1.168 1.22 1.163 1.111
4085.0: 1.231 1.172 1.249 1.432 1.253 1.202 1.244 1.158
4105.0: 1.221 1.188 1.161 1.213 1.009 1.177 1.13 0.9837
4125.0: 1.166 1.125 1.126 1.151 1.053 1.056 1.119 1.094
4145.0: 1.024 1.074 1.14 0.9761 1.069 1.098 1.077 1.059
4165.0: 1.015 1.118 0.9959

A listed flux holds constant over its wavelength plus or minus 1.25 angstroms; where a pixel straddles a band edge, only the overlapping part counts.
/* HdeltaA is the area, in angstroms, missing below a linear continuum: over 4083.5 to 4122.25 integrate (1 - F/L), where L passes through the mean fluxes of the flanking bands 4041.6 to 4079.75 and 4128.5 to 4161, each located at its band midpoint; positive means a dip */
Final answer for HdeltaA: -1.7 angstroms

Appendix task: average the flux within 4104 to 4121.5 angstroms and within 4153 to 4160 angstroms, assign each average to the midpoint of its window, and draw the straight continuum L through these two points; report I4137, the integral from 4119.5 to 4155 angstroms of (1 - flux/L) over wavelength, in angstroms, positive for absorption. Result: 0.70 angstroms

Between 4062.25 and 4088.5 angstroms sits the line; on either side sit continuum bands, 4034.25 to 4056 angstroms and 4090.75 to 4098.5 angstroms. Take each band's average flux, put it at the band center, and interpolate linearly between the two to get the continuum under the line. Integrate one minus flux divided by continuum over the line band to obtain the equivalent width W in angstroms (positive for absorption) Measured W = 0.9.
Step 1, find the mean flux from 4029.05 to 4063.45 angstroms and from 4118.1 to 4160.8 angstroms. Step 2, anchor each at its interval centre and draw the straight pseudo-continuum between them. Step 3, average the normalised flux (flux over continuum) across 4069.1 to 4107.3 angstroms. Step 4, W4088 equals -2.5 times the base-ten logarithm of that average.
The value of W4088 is -0.077 mag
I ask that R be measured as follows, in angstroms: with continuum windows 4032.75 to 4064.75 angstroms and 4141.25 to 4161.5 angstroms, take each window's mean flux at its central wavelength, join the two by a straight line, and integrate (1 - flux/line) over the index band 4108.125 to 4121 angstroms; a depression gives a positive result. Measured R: -0.3 angstroms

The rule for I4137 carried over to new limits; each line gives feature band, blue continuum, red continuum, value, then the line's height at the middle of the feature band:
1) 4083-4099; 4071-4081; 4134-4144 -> -0.9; 1.18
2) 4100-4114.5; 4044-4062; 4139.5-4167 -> -0.8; 1.12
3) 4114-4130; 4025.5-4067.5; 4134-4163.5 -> 0.0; 1.1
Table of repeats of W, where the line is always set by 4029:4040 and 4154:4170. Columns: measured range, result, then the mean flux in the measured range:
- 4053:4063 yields 0.0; 1.16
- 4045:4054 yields -0.3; 1.22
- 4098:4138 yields -1.0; 1.14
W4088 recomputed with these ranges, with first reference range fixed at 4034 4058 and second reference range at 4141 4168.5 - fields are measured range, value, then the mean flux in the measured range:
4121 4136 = 0.00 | 1.1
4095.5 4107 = -0.07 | 1.21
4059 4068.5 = -0.01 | 1.19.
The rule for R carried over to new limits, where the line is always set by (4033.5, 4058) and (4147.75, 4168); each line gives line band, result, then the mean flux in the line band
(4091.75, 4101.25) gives -1.10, 1.27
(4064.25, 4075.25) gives -0.88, 1.27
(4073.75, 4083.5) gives -0.02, 1.17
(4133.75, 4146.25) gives 0.23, 1.07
